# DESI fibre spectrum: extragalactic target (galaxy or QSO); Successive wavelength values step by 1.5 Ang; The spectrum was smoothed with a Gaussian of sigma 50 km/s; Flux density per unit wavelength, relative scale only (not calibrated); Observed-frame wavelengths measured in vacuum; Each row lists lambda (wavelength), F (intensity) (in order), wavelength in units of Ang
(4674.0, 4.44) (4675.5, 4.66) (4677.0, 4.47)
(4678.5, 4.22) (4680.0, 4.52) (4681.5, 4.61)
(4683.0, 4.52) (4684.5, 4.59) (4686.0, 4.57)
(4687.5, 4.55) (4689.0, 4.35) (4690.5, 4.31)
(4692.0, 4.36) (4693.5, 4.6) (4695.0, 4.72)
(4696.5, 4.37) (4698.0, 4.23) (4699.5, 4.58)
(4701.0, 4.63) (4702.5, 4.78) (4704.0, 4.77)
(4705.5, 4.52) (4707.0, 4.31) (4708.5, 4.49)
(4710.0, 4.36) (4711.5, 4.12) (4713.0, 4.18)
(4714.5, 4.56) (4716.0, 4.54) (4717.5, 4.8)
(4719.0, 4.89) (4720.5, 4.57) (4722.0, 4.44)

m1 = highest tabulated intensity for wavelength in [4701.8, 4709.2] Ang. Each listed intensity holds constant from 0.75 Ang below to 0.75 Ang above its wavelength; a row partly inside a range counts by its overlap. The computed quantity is 4.78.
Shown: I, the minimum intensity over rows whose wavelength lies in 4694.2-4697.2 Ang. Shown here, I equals 4.37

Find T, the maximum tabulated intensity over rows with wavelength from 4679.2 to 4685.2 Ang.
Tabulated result 4.61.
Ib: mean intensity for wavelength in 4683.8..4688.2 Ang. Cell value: 4.57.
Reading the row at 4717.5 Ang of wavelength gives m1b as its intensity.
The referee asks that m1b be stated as 4.8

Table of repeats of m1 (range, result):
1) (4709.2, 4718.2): 4.8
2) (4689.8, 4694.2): 4.6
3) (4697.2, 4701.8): 4.63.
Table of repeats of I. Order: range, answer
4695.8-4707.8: 4.23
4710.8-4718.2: 4.12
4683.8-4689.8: 4.35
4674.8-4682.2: 4.22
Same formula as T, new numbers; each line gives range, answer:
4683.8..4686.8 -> 4.59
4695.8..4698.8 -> 4.37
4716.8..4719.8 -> 4.89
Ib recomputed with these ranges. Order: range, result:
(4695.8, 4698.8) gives 4.3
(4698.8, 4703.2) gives 4.66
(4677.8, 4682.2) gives 4.45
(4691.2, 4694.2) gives 4.48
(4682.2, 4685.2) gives 4.56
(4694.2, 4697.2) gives 4.55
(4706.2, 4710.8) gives 4.39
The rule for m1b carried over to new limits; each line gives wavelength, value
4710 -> 4.36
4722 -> 4.44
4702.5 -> 4.78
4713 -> 4.18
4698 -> 4.23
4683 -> 4.52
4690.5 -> 4.31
